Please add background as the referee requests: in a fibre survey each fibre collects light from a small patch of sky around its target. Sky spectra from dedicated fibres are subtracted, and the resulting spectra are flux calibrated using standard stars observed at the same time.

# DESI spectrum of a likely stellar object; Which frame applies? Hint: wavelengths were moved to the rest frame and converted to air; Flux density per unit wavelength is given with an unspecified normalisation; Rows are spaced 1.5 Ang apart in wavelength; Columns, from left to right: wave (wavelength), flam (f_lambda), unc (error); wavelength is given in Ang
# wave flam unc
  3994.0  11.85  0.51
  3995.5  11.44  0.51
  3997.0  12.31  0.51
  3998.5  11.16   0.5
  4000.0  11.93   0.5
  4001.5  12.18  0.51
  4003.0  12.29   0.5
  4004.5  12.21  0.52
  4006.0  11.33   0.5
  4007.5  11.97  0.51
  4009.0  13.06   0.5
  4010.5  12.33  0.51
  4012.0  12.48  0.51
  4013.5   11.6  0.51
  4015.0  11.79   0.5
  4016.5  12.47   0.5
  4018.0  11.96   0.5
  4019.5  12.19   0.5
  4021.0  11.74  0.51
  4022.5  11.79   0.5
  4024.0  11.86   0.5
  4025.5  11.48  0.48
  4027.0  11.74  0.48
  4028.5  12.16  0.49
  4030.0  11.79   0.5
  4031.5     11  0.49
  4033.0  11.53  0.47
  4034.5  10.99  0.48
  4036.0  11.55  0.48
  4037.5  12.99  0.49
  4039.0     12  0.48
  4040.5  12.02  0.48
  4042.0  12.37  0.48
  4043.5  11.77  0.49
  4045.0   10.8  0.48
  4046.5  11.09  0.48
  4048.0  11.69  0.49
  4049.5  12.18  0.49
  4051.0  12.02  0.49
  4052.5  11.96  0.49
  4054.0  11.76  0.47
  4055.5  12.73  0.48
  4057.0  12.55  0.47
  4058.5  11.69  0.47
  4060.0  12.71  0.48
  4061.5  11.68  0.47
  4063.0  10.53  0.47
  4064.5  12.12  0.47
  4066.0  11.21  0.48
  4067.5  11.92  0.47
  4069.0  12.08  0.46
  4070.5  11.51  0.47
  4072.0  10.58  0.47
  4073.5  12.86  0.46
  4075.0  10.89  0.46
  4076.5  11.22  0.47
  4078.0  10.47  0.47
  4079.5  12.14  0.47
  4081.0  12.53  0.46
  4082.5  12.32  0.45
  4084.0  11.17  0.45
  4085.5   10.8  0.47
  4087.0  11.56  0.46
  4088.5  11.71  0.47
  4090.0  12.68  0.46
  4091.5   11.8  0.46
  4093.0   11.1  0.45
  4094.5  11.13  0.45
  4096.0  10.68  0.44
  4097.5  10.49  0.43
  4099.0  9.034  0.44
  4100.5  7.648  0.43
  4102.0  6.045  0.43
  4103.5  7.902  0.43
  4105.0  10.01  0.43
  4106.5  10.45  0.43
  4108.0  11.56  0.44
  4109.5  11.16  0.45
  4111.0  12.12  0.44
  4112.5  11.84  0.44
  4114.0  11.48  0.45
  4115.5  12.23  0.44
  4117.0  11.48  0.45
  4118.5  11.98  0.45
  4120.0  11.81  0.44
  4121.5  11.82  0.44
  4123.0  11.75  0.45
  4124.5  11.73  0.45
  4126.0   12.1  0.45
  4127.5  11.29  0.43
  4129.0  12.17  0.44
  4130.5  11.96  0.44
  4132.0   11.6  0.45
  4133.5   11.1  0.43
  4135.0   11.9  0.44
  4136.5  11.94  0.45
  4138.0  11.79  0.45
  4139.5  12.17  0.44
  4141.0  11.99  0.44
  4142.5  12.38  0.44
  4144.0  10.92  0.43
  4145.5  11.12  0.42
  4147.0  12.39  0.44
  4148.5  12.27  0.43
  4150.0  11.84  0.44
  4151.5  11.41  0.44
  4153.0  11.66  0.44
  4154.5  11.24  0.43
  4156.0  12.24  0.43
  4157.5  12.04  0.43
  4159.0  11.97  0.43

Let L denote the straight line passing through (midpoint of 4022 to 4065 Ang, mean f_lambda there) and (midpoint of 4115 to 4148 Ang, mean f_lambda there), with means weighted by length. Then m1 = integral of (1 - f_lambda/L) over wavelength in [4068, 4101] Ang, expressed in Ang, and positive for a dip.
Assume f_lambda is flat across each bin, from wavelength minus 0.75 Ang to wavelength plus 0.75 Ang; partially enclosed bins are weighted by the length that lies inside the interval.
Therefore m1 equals 1.6 Ang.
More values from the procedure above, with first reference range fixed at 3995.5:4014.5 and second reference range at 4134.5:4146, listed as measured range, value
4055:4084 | 0.4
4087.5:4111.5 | 3.1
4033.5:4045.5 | 0.2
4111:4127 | 0.0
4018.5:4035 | 0.4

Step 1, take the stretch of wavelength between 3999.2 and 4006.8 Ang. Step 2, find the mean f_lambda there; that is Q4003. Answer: 12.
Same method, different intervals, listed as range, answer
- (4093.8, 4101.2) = 9.8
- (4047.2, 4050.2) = 11.9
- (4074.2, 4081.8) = 11.5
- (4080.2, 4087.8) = 11.7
